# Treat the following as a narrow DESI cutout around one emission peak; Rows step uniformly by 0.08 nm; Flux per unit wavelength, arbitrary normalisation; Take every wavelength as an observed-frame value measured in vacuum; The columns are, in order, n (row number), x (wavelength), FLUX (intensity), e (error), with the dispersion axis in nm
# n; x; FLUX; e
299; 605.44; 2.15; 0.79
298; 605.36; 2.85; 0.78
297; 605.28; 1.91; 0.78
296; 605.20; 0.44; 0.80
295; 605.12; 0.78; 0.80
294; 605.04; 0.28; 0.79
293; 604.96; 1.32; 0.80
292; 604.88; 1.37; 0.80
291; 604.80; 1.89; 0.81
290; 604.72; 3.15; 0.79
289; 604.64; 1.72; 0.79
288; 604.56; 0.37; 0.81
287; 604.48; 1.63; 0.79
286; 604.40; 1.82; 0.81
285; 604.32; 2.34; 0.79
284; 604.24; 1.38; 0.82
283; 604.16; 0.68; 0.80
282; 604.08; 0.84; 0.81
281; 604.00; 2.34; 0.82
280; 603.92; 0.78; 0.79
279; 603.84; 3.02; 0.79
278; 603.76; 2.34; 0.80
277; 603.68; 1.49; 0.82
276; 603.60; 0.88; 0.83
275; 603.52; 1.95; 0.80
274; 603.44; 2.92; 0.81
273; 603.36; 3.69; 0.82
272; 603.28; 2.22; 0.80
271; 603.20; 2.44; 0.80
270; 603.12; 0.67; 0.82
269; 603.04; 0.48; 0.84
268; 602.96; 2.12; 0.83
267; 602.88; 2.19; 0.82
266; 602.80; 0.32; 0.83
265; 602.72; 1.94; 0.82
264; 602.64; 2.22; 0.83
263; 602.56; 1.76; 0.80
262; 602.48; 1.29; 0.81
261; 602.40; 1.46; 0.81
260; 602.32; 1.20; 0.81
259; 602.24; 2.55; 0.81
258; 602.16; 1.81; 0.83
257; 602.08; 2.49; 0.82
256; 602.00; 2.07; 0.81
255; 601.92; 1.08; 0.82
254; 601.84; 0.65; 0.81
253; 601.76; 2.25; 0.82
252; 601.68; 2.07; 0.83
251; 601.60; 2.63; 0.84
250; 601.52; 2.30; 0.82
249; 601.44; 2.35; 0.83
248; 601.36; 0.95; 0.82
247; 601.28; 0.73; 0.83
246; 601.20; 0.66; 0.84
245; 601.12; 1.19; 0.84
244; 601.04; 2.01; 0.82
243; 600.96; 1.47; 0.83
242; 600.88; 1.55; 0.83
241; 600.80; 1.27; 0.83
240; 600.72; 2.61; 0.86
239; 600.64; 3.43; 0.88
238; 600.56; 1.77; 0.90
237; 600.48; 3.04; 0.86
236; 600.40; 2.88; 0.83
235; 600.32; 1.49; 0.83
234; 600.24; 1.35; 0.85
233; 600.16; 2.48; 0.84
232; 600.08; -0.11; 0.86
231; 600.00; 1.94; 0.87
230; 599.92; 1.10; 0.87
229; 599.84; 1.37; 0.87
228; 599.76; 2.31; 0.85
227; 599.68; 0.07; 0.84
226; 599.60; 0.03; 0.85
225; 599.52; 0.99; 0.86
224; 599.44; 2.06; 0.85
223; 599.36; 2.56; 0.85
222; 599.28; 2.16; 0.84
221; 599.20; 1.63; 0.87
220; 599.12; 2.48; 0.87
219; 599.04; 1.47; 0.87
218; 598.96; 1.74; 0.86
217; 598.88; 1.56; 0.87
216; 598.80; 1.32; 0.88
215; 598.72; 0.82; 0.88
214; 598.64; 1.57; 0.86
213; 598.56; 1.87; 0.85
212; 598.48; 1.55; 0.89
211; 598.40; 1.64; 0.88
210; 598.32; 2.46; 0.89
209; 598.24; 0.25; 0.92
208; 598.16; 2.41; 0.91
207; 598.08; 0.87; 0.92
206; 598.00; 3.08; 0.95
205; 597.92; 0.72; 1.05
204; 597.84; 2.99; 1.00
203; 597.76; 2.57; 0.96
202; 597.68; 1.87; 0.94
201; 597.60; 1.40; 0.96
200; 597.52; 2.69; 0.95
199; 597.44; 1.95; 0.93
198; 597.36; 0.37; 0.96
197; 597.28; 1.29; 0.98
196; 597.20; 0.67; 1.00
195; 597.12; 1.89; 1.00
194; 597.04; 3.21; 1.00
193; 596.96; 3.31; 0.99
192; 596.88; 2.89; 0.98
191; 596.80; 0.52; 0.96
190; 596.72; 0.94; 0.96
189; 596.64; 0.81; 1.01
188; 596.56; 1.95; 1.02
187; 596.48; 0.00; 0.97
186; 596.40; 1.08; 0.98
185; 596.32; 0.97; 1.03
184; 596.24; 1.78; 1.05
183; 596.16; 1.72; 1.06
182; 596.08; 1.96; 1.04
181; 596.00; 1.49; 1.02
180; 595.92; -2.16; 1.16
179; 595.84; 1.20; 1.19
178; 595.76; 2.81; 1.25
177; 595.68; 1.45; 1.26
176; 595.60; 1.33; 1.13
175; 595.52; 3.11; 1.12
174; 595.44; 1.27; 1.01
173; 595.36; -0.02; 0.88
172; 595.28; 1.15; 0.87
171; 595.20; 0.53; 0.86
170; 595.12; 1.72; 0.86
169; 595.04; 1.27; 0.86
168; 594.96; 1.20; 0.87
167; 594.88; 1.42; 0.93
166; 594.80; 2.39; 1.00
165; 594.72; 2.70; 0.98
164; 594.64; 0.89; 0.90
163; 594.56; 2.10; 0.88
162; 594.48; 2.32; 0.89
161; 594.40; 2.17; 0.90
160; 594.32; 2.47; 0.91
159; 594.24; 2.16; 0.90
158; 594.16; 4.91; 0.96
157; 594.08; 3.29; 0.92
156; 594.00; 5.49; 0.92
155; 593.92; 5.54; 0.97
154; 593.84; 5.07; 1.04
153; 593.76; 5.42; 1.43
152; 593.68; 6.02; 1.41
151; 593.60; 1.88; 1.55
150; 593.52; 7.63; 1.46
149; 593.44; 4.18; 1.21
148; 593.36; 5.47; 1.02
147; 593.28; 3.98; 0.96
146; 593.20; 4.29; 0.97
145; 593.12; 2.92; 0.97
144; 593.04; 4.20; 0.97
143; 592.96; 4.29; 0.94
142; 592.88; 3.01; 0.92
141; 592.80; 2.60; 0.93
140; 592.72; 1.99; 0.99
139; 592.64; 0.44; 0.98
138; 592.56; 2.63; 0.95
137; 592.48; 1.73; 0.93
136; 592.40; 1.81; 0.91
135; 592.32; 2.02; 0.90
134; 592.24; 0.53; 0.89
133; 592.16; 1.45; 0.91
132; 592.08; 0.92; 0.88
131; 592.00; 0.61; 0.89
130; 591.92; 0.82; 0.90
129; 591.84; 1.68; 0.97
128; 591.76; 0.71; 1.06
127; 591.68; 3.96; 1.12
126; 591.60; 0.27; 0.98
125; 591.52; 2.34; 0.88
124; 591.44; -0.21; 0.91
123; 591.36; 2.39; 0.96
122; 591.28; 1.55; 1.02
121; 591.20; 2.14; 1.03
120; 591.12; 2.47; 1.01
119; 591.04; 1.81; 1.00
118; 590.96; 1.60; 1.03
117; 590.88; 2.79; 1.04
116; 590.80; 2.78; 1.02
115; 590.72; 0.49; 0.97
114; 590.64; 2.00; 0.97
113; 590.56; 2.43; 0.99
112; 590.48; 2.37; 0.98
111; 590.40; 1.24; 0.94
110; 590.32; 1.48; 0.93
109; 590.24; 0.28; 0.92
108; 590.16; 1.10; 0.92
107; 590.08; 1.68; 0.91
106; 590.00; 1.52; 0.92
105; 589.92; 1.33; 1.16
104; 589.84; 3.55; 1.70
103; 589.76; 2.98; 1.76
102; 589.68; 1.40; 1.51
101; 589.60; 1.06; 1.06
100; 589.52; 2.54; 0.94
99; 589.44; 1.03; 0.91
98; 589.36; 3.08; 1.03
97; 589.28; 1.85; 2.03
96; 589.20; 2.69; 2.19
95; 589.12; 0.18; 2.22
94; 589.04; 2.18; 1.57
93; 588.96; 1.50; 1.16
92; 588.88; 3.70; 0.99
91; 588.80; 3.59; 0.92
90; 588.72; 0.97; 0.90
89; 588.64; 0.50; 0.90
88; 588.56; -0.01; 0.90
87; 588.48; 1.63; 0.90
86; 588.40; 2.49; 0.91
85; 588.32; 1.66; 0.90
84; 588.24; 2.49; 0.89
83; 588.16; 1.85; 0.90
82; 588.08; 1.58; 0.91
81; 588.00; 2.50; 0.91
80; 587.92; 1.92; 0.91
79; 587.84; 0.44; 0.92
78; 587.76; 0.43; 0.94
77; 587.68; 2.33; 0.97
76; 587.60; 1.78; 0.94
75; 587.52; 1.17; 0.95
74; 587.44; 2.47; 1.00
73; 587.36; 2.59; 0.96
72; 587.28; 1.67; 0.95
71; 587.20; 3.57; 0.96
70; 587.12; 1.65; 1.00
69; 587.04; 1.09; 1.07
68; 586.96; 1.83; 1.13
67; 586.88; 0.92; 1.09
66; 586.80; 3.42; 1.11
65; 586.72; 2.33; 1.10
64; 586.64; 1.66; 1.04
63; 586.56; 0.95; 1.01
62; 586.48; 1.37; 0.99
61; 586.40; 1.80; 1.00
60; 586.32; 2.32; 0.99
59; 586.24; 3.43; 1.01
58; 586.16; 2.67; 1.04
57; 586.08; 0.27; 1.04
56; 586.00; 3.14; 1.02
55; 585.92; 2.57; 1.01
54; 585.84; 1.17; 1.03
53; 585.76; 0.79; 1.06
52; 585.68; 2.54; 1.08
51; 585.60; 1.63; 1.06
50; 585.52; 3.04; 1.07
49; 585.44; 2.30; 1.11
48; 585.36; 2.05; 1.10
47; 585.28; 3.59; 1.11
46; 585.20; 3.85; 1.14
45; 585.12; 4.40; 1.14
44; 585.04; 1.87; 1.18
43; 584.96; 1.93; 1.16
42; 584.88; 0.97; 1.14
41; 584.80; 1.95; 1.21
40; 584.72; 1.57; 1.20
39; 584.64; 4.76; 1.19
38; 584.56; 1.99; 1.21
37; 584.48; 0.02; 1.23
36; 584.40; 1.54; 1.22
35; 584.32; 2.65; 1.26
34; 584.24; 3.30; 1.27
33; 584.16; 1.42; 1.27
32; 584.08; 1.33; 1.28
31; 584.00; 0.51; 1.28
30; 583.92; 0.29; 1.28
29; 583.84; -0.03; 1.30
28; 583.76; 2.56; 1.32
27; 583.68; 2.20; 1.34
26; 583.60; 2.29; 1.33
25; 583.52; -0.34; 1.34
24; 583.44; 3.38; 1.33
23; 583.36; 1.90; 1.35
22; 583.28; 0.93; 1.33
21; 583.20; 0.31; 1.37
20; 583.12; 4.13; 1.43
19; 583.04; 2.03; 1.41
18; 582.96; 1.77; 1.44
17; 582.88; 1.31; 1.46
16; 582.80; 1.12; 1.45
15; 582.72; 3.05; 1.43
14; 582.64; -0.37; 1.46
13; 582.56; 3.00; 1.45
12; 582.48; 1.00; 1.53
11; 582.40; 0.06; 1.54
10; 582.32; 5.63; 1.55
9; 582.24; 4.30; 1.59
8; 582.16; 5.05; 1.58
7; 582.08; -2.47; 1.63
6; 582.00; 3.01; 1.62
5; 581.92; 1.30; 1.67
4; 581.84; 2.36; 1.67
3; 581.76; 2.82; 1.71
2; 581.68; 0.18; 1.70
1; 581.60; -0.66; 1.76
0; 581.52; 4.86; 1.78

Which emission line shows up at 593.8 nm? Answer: [O II]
